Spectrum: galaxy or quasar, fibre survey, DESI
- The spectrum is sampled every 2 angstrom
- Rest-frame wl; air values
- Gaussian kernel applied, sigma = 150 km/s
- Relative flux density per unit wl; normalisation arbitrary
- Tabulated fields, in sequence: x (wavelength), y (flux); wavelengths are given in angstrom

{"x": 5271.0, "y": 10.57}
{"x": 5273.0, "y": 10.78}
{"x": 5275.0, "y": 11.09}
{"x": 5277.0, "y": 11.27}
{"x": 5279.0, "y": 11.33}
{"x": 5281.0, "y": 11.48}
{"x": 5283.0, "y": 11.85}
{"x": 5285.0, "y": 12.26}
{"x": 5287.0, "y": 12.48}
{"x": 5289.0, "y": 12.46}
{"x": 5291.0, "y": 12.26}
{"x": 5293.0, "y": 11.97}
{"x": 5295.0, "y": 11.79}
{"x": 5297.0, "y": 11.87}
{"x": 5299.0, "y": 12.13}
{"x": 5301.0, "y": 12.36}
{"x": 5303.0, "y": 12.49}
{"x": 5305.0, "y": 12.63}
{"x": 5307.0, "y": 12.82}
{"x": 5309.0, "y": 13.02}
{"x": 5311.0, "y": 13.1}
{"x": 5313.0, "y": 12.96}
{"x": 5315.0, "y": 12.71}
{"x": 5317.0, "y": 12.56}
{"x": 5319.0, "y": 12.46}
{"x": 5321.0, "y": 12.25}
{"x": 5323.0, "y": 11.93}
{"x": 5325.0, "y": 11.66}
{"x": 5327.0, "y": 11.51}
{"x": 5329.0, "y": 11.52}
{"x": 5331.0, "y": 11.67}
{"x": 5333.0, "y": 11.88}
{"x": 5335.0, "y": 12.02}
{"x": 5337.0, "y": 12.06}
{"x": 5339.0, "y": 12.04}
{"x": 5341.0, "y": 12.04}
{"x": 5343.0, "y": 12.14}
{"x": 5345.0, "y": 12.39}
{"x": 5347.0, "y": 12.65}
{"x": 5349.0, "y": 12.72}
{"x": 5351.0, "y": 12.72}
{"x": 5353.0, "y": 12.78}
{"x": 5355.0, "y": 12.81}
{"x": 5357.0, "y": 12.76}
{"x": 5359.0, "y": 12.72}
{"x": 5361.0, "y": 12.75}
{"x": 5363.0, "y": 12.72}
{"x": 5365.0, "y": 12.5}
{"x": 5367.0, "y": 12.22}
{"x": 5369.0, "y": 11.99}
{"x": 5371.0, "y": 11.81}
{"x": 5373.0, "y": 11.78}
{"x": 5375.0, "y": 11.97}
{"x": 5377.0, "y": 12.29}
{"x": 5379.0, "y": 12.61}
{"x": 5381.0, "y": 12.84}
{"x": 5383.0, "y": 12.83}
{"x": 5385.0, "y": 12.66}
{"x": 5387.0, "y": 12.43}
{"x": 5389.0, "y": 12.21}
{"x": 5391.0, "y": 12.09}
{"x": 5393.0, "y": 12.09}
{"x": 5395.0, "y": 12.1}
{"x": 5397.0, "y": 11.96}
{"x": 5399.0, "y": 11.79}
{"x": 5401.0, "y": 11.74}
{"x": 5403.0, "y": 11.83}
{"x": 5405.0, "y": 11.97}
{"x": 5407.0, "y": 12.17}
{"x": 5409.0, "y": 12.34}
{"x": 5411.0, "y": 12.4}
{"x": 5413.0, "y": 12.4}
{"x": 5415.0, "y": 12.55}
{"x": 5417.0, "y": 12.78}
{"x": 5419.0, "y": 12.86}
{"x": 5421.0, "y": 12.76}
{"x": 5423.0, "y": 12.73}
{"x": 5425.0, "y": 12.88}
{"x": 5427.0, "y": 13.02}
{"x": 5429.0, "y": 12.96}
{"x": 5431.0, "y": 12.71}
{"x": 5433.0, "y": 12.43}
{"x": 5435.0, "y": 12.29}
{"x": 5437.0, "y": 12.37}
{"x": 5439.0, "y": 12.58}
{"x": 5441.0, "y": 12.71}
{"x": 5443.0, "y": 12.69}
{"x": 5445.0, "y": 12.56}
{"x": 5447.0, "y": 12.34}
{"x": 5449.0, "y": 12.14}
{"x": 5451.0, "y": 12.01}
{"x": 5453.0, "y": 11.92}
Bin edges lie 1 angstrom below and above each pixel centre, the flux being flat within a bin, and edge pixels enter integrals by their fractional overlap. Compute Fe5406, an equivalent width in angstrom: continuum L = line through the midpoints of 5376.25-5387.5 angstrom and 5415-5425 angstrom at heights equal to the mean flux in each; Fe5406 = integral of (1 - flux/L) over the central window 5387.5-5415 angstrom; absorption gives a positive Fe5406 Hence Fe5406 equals 1.3 angstrom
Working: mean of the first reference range 12.6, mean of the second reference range 12.8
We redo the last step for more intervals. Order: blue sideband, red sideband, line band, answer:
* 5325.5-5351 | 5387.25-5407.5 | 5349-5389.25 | -1.5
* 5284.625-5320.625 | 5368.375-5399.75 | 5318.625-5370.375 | 0.3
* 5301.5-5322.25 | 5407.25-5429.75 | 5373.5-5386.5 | 0.2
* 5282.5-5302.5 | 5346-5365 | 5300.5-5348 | 0.6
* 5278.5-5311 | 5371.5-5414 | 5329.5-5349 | 0.2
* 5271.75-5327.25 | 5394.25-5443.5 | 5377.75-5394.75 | -0.1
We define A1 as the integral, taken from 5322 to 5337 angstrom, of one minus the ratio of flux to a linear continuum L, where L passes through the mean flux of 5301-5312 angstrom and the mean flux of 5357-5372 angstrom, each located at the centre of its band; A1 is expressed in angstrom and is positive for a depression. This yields 1.0 angstrom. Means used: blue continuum 12.8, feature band 11.8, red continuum 12.4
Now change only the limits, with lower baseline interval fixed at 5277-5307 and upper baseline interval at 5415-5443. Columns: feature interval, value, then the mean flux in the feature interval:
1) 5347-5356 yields -0.3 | 12.7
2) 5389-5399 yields 0.4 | 12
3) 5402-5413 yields 0.4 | 12.2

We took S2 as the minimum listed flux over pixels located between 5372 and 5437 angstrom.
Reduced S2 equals 11.74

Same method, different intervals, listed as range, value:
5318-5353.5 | 11.51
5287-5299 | 11.79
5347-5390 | 11.78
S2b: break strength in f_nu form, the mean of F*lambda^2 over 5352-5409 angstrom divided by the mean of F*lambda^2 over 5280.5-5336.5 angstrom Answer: 1.03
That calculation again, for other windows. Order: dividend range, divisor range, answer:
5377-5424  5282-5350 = 1.04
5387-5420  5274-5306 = 1.06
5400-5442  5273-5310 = 1.09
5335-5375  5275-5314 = 1.04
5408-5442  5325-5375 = 1.06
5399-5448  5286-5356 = 1.05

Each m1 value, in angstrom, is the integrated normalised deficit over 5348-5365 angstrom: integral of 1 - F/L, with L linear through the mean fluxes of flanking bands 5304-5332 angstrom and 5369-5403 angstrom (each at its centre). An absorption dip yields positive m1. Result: -0.7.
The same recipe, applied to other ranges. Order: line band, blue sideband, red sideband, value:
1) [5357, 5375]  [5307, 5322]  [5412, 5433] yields 0.6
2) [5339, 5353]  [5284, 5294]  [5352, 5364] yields 0.3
